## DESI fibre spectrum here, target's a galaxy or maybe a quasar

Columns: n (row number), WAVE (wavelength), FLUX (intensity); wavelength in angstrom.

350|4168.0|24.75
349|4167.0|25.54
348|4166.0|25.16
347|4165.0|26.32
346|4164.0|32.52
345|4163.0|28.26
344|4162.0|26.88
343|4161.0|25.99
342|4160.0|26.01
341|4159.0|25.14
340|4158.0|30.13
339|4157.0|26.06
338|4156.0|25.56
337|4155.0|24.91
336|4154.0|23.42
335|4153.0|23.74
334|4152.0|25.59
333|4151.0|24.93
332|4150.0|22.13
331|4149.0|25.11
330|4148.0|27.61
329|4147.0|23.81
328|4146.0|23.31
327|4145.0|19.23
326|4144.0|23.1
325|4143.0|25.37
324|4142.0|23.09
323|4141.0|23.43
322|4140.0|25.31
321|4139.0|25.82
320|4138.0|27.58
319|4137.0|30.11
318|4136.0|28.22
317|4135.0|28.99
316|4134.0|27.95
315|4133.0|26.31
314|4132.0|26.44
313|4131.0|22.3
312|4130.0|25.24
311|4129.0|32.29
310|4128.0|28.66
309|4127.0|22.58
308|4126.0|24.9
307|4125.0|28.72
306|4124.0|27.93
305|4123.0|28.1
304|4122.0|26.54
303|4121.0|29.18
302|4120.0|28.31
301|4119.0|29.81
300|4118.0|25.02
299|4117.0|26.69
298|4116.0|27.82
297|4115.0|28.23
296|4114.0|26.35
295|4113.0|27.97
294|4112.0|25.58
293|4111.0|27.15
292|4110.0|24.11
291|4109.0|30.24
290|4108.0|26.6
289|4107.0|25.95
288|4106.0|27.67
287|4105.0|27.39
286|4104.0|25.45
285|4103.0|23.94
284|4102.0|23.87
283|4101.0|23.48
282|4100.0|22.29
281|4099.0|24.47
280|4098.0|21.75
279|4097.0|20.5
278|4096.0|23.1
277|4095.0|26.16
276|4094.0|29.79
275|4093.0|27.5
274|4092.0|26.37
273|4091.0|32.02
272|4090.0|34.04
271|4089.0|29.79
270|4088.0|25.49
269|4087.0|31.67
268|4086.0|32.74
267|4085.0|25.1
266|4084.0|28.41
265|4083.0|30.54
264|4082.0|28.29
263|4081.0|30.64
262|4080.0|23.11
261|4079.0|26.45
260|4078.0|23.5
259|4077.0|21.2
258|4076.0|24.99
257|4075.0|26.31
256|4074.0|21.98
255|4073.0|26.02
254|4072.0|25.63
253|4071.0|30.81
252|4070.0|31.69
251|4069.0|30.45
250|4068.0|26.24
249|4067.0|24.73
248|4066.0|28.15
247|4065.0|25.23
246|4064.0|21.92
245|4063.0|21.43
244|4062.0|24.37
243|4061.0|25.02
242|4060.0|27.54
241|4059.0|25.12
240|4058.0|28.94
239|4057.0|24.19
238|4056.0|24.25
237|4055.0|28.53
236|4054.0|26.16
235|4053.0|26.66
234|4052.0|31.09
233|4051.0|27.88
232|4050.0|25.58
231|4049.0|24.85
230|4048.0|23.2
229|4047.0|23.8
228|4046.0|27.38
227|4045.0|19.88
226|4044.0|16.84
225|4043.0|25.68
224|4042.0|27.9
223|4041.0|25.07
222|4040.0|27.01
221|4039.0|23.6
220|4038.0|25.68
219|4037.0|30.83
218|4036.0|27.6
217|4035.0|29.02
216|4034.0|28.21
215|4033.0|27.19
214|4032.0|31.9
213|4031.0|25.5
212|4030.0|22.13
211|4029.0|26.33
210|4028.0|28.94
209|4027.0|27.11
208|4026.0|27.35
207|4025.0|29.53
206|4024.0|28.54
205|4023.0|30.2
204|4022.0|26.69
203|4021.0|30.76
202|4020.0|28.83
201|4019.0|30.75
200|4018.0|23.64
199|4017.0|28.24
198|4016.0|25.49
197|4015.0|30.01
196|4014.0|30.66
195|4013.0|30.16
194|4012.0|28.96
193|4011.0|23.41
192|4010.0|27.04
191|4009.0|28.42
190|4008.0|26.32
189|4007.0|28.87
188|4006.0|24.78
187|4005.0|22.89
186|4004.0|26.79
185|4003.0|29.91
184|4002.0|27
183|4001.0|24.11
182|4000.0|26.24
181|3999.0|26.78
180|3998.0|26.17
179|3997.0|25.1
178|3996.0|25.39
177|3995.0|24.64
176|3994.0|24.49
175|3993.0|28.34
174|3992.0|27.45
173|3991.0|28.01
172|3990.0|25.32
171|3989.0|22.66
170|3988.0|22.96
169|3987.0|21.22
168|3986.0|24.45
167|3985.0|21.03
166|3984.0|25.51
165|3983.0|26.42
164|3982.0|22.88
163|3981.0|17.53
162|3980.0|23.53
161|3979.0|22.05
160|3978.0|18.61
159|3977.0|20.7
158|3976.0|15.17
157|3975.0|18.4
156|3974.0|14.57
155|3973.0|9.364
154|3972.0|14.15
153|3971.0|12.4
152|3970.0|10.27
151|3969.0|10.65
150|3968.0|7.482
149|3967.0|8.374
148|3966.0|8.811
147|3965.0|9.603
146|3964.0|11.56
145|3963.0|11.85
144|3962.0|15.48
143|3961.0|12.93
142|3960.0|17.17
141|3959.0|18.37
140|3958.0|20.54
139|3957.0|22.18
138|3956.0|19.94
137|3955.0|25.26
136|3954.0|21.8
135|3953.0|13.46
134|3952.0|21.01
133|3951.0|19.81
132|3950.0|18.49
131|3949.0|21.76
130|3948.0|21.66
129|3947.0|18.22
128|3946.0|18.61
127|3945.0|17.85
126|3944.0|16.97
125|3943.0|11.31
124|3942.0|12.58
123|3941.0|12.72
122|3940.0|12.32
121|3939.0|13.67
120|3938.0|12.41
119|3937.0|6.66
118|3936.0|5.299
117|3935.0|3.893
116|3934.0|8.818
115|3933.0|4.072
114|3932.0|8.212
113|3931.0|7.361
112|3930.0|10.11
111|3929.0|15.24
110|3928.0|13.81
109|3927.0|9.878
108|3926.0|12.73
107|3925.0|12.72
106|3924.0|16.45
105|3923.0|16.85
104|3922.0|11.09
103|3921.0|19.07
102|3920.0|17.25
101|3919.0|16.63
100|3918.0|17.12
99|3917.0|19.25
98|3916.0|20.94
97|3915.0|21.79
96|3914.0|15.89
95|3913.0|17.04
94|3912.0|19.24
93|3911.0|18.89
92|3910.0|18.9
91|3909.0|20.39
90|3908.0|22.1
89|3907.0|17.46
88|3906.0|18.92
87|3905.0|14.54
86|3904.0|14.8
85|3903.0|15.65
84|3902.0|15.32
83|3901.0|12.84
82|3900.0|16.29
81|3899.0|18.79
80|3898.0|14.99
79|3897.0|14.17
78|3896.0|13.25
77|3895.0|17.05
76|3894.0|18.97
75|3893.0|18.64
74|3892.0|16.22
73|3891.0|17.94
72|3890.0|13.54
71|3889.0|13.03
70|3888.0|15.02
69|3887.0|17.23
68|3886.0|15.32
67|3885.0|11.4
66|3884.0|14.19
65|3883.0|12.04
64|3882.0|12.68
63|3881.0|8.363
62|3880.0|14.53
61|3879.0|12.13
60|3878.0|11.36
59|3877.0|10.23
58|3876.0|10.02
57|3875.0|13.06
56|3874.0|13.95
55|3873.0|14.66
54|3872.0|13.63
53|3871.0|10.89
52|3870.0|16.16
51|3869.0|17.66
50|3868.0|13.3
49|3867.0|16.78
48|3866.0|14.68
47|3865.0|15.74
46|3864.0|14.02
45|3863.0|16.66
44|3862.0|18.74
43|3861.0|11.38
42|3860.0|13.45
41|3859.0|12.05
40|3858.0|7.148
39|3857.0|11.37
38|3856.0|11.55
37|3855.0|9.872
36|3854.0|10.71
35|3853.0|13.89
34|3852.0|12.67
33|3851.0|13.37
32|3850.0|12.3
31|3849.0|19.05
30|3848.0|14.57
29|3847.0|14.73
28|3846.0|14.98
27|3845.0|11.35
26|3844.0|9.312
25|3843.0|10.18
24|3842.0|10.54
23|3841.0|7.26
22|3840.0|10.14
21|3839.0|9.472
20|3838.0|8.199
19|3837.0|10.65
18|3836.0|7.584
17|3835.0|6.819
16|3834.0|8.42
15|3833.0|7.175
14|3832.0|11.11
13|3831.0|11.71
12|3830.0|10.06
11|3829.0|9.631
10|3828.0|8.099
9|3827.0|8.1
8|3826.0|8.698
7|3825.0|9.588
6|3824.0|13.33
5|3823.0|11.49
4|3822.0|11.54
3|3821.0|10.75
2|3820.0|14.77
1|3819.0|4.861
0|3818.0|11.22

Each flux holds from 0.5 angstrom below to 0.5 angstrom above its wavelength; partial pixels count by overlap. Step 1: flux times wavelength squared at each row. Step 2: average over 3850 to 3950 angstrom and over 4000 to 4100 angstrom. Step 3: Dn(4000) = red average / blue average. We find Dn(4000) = 2.0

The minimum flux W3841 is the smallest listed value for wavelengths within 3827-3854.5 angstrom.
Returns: 6.819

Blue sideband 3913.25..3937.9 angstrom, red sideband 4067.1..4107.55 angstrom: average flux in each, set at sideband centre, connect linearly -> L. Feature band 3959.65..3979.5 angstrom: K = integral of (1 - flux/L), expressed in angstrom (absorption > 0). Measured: 3.9 angstrom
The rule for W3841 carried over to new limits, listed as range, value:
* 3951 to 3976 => 7.482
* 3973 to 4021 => 9.364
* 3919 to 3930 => 9.878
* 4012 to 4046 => 16.84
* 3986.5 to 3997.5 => 21.22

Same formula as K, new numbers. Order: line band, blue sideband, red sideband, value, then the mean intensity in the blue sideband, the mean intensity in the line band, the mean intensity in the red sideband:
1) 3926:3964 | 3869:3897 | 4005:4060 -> 9.6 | 14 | 14.6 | 26.9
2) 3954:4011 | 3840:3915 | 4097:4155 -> -4.0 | 14.4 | 20.7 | 25.9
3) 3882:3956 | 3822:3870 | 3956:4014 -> 4.8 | 11.7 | 15.4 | 21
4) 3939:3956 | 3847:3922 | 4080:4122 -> 0.8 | 15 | 17.7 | 27.1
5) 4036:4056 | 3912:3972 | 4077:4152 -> -3.7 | 14.5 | 25.7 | 26.4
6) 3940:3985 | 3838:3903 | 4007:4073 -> 8.6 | 13.5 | 16.8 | 26.8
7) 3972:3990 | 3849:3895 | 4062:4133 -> -0.3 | 13.7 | 20.4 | 26.6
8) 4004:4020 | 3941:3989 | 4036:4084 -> -4.3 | 17.3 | 27.3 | 25.9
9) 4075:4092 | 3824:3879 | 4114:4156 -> -3.2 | 11.8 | 27.9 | 26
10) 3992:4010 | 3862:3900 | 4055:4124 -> -4.1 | 14.5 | 26.3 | 26.6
